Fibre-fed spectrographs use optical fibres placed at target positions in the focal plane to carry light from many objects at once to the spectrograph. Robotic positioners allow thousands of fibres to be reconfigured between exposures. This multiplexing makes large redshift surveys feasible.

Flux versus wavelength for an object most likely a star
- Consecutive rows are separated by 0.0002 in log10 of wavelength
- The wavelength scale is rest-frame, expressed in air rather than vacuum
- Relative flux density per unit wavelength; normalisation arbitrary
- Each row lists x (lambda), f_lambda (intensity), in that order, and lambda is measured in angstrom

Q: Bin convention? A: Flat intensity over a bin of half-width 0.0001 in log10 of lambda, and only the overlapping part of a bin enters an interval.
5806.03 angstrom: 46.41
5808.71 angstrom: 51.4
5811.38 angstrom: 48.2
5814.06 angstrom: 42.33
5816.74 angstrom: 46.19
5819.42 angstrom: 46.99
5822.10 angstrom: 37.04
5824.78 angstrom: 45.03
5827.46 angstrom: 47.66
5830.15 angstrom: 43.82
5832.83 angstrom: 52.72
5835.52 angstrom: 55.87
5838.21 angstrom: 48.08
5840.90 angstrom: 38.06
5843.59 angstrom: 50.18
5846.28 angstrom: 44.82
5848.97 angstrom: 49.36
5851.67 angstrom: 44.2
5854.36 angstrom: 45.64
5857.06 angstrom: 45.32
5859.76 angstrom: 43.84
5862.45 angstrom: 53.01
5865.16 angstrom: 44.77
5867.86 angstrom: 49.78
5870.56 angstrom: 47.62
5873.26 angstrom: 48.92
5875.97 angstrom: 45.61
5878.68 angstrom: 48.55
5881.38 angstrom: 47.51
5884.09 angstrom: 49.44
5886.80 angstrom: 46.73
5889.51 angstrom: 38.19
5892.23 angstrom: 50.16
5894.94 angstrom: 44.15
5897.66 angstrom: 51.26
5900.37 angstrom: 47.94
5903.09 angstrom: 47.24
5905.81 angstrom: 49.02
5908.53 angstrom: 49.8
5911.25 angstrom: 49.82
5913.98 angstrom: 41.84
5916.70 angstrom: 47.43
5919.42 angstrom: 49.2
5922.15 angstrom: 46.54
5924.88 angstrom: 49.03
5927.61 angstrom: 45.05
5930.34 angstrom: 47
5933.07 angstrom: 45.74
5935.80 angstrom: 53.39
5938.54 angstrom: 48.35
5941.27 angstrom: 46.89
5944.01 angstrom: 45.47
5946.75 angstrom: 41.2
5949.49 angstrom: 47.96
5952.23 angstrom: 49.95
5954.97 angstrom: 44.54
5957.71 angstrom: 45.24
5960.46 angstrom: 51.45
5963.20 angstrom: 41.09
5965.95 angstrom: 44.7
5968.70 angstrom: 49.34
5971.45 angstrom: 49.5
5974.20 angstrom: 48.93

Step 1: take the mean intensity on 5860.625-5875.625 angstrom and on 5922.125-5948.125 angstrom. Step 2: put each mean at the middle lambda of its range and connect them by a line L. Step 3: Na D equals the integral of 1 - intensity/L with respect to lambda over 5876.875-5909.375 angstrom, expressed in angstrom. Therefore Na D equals 0.3 angstrom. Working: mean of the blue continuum 48.5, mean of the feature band 47.4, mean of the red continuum 46.9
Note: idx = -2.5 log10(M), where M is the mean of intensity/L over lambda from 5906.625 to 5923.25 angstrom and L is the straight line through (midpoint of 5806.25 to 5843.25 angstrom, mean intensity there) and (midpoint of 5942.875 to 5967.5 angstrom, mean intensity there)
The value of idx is -0.04 mag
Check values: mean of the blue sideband 46.5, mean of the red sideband 45.8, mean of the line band 47.5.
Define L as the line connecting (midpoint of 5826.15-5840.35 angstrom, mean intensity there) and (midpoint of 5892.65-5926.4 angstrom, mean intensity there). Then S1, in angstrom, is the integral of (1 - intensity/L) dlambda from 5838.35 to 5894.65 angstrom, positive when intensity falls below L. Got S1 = 2.2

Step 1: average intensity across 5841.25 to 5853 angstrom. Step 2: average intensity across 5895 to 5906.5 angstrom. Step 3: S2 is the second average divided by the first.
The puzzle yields 1.04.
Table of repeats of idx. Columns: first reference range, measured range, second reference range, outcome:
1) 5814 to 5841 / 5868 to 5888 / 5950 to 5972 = -0.03 mag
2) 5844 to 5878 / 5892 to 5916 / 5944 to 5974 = -0.02 mag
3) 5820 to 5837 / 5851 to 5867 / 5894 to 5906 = 0.03 mag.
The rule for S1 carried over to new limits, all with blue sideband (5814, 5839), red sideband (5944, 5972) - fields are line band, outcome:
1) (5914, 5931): -0.2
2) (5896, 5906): -0.5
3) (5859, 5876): -0.5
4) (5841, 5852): 0.1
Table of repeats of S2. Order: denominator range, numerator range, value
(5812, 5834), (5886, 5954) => 1.04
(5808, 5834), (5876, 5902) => 1.02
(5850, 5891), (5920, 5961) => 1.01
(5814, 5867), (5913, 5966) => 1.01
